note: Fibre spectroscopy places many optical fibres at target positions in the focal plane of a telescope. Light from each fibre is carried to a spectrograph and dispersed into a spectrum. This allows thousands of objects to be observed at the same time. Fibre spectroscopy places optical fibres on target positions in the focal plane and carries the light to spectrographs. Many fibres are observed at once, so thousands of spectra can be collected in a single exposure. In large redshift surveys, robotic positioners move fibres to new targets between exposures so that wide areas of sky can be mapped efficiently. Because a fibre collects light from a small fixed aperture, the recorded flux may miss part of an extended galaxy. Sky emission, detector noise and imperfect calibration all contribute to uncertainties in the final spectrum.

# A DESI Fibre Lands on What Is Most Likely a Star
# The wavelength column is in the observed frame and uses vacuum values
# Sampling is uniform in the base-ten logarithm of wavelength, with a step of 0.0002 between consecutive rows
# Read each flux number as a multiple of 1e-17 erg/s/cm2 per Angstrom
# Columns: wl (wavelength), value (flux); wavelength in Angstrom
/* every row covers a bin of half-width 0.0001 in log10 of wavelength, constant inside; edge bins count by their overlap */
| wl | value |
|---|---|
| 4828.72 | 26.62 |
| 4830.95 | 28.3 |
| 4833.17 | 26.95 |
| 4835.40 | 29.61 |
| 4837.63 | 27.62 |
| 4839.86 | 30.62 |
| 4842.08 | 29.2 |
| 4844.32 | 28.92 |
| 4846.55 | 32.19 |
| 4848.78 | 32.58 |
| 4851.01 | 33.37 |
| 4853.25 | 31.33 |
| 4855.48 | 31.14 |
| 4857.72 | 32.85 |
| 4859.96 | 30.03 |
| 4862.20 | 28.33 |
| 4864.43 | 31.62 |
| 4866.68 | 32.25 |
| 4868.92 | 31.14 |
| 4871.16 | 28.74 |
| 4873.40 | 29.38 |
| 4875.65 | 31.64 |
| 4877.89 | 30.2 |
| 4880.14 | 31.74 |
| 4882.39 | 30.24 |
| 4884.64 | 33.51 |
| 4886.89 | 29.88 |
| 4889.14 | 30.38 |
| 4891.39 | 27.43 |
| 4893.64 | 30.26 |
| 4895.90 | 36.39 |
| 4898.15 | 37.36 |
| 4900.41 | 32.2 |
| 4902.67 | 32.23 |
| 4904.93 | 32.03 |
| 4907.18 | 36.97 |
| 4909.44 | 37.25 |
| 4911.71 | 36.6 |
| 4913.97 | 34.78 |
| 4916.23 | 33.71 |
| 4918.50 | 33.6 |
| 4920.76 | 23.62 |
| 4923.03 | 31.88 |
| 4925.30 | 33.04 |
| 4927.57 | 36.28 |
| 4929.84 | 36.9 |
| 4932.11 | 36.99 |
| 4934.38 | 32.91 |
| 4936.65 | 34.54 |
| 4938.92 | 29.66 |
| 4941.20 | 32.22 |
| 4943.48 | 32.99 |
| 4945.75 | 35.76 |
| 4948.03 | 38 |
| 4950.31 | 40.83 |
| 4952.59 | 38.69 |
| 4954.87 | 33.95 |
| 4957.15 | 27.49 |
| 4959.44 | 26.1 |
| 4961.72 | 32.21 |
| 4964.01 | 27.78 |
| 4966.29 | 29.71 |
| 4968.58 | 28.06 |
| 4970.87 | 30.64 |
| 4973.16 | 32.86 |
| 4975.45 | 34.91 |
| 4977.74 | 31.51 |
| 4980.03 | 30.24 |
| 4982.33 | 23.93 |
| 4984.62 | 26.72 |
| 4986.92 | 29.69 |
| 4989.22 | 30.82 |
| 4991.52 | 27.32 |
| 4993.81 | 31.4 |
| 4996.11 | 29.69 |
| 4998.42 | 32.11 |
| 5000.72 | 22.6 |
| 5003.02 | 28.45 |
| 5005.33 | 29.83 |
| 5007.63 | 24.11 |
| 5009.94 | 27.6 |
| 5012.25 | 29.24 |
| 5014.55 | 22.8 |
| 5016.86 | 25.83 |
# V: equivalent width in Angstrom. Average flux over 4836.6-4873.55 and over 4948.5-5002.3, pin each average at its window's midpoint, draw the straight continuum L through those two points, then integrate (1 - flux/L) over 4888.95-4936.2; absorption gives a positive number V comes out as -4.55 Angstrom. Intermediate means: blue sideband 30.7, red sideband 30.5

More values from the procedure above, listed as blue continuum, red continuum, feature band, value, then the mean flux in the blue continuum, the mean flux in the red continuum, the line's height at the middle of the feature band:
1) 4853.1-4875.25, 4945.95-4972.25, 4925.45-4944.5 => -1.3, 30.7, 32.3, 31.9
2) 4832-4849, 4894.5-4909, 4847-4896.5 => 1.5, 29.6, 34.6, 32.1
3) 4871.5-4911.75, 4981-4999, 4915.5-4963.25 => -4.2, 32.4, 28.9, 30.7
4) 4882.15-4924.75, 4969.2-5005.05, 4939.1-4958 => -2.4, 32.7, 29.5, 31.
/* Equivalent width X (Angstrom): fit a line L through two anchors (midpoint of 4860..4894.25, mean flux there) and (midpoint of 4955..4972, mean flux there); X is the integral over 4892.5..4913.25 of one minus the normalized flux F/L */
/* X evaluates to -3.13 Angstrom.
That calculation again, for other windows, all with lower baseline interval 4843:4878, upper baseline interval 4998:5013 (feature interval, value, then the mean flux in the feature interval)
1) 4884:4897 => -0.4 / 31.2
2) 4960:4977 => -1.4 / 30.7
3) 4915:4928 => -1.0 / 31.8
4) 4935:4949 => -2.3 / 33.8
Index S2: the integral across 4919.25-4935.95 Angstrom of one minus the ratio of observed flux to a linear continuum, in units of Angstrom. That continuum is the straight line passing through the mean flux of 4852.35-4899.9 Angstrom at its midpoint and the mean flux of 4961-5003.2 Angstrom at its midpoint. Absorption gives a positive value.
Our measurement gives -1.5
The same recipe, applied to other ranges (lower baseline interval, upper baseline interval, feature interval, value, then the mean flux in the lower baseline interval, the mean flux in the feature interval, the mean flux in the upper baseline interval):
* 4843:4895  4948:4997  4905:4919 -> -2.0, 30.8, 35.3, 30.9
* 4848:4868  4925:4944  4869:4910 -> 0.7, 31.5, 32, 34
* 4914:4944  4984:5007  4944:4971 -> -1.1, 33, 32.5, 28.8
